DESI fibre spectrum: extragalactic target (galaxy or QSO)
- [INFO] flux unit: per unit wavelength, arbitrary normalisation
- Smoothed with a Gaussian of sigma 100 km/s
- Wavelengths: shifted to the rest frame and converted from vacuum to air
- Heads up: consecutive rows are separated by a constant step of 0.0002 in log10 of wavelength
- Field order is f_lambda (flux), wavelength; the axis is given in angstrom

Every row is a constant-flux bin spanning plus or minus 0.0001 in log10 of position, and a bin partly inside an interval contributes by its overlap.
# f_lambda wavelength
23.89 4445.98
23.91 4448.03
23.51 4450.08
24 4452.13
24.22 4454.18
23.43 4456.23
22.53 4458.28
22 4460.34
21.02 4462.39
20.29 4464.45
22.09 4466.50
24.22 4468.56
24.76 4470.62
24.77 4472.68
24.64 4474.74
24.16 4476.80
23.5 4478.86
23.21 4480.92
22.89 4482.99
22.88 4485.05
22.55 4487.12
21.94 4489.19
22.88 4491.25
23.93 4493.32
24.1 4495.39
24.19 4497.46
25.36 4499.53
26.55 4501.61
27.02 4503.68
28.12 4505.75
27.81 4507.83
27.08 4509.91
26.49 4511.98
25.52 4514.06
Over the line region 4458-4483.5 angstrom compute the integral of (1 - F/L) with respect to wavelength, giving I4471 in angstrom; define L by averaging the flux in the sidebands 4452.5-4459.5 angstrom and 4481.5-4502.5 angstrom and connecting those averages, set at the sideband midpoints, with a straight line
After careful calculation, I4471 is 0.5 angstrom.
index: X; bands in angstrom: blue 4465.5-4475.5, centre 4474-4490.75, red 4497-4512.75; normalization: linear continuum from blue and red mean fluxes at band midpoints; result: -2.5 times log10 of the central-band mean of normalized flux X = 0.080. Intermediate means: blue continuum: 24.1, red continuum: 26.7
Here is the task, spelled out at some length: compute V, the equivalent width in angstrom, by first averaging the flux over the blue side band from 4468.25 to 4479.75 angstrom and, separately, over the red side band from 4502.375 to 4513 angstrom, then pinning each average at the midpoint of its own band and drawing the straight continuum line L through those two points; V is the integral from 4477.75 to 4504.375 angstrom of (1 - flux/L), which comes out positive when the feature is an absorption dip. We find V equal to 2.0 angstrom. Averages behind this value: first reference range 24.4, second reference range 27.3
